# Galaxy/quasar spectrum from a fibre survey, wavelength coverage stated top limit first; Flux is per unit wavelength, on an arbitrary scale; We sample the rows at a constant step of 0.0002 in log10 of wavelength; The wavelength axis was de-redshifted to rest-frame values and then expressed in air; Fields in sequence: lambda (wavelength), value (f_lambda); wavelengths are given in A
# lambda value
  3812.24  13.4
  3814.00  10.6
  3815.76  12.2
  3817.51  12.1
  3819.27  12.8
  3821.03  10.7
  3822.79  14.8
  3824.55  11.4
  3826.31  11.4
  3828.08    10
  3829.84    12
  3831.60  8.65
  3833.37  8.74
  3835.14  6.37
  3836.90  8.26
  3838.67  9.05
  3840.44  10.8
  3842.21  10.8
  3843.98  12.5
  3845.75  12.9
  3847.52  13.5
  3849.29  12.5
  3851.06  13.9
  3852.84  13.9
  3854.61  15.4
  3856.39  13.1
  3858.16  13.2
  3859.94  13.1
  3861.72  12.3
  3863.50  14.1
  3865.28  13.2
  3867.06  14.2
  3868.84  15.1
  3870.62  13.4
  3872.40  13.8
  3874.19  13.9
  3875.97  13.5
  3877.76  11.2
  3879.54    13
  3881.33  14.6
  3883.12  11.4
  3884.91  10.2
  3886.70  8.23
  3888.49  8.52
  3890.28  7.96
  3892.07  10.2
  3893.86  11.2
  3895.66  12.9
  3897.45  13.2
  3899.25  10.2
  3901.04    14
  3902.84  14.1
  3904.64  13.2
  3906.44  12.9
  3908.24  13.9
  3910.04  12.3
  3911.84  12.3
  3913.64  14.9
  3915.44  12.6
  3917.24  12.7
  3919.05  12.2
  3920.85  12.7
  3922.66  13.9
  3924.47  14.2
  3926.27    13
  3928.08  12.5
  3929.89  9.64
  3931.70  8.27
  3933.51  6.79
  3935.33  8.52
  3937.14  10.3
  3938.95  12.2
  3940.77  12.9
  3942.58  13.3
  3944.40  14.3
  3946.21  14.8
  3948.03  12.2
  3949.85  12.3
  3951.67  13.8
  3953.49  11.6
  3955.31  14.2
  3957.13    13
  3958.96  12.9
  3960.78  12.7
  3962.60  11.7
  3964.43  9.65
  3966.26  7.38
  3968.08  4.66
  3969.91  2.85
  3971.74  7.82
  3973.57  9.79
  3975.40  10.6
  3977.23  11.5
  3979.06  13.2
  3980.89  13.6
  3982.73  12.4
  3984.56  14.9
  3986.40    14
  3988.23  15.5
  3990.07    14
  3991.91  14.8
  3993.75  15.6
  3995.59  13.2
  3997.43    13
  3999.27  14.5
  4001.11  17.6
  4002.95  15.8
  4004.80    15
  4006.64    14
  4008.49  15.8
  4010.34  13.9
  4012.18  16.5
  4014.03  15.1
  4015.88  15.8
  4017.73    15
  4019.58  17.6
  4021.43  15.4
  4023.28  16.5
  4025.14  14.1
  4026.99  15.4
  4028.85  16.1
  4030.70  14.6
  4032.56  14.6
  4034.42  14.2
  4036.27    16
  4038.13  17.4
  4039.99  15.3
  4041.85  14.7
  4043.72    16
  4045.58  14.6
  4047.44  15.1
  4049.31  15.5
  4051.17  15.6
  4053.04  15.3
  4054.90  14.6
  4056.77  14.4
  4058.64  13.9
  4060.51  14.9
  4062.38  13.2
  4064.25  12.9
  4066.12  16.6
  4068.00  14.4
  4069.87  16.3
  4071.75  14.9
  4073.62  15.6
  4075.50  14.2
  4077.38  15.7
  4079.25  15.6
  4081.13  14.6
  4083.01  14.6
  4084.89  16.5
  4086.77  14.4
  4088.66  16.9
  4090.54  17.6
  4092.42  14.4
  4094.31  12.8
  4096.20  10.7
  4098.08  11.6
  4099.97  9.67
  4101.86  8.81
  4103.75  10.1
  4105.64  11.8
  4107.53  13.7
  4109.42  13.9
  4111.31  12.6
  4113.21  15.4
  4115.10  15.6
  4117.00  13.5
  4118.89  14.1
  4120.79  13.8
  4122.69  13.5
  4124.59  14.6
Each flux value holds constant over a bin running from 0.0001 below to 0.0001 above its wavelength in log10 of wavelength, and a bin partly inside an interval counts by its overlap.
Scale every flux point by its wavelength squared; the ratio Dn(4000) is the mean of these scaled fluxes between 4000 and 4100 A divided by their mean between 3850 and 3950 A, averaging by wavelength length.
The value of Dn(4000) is 1.3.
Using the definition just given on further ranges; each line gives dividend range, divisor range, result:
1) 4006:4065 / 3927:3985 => 1.42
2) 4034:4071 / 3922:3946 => 1.38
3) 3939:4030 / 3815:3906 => 1.18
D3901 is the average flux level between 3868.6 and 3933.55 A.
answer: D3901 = 12.2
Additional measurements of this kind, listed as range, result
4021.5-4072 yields 15.1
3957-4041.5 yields 13.6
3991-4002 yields 14.8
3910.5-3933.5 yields 12.2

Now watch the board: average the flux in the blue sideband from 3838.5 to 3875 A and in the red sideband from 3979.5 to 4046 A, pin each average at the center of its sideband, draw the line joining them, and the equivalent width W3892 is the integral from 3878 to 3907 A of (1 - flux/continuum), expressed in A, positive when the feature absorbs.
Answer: 4.28 A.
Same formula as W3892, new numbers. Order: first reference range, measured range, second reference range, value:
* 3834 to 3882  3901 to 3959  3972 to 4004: 3.2 A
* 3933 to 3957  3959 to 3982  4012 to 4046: 6.0 A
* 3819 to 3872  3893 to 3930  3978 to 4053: 1.0 A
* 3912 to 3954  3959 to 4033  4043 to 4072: 1.1 A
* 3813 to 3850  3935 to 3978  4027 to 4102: 6.3 A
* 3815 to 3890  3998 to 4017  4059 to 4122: -3.0 A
